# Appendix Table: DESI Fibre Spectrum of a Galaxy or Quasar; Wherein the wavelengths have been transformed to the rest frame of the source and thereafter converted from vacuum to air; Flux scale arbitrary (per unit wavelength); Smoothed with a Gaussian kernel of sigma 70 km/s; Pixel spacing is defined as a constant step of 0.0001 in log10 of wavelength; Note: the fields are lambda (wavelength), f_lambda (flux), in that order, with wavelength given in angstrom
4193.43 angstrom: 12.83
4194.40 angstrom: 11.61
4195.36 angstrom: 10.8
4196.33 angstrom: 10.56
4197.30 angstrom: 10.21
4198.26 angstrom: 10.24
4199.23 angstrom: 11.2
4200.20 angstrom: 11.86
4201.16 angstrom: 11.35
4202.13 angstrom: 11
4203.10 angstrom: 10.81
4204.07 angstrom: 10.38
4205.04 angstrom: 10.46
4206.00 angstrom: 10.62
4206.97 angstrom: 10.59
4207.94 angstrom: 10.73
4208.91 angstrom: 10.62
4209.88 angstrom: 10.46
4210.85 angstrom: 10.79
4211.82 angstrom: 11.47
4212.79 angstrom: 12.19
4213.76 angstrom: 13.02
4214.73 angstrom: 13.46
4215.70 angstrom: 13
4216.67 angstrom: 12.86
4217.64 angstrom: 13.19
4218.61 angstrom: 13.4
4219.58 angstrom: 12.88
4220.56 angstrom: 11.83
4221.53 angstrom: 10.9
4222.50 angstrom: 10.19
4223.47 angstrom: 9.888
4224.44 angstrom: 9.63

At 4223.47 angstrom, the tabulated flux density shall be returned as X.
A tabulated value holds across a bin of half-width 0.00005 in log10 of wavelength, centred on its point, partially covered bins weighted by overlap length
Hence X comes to 9.888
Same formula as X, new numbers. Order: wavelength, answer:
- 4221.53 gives 10.9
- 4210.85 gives 10.79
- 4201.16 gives 11.35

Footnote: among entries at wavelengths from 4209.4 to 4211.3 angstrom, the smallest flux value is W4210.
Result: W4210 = 10.46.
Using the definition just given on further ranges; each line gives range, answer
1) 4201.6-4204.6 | 10.38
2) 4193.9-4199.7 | 10.21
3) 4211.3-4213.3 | 11.47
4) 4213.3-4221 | 11.83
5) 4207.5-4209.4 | 10.62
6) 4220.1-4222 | 10.9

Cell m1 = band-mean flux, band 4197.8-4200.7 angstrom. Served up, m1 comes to 11.1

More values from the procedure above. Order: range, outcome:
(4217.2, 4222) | 12.4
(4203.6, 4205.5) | 10.4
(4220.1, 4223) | 11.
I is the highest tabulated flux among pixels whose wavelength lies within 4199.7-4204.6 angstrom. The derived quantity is 11.86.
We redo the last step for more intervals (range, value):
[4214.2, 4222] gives 13.46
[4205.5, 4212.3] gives 11.47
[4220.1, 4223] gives 11.83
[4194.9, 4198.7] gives 10.8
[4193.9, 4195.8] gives 11.61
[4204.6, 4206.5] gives 10.62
